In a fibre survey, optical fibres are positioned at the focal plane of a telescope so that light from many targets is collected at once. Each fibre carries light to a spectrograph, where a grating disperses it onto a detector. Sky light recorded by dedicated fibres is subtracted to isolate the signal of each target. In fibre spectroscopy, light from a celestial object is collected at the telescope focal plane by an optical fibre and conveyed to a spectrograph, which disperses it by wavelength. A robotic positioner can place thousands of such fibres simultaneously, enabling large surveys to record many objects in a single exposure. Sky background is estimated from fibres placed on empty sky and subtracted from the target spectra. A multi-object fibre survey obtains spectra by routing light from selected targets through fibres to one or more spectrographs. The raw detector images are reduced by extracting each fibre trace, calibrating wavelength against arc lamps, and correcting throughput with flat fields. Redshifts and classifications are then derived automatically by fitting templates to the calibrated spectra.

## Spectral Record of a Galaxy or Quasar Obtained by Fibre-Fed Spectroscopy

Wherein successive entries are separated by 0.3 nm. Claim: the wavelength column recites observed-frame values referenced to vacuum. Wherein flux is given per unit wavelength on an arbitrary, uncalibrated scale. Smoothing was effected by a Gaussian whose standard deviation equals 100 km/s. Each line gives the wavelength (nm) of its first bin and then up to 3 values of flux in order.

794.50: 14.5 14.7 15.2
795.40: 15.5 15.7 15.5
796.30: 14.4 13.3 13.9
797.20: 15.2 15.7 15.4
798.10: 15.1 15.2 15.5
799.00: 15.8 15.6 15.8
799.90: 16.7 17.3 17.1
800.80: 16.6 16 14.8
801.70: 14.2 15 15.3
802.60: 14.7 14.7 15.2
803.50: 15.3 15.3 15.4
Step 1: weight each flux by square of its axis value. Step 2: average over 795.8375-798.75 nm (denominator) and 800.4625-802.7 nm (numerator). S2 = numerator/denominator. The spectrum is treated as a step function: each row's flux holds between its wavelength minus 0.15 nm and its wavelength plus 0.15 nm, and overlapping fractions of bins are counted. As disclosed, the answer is 1.0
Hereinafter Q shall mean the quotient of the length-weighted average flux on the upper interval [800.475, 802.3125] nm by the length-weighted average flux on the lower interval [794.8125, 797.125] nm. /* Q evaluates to 1.0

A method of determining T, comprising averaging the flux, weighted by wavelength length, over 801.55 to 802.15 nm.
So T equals 14.6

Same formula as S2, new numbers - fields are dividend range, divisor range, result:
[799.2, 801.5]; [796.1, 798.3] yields 1.11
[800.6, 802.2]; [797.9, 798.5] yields 1.02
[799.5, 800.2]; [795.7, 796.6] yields 1.13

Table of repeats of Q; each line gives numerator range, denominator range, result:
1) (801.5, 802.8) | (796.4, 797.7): 1.02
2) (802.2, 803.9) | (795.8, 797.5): 1.03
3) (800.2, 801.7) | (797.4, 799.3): 1.04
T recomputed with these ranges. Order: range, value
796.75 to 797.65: 14.9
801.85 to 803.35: 15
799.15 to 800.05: 16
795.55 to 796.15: 15.6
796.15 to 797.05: 13.9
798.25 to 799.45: 15.5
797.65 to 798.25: 15.2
